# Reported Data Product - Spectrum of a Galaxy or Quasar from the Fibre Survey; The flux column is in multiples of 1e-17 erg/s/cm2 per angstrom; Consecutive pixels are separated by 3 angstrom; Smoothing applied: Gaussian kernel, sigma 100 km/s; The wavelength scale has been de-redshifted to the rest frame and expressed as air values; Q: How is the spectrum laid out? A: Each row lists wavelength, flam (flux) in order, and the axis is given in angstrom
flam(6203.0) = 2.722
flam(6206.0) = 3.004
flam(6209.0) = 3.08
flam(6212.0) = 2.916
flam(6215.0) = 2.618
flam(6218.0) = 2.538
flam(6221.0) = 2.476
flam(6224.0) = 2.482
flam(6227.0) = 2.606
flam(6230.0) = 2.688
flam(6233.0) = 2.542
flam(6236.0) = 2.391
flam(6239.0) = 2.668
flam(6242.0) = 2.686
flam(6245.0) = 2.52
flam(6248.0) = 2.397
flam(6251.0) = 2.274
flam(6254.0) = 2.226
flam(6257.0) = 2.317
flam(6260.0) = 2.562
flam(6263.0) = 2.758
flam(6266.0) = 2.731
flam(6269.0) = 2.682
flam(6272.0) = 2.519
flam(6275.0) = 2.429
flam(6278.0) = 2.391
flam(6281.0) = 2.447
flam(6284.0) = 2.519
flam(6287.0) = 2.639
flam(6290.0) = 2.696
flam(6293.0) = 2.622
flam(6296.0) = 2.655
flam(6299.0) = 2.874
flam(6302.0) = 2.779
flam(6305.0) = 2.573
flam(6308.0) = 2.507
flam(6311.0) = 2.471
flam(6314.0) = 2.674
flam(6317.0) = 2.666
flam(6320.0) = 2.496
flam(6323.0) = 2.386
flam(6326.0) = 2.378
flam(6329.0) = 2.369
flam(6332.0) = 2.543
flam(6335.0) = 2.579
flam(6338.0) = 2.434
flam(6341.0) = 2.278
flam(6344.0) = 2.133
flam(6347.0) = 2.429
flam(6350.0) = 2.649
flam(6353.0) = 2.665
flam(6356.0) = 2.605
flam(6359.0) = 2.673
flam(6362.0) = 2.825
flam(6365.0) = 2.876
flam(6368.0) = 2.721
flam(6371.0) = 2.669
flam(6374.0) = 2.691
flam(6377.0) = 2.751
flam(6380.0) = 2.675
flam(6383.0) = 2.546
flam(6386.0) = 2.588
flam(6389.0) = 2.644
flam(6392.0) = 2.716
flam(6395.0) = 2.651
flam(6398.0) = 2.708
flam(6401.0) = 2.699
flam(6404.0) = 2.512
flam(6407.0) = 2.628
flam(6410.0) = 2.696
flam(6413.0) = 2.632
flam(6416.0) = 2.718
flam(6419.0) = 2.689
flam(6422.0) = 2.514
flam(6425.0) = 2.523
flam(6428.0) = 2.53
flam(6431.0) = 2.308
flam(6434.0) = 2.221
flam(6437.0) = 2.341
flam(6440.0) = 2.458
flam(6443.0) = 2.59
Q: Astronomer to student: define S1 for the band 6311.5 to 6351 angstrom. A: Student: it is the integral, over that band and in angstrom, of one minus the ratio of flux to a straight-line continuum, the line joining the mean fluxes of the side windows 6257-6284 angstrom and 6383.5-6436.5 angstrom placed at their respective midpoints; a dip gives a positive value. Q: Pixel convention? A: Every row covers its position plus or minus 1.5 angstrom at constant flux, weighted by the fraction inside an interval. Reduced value 1.6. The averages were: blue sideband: 2.55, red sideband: 2.58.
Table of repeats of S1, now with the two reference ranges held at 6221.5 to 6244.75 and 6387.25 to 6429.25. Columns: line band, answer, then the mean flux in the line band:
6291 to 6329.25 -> 0.3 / 2.58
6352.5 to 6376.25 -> -0.9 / 2.72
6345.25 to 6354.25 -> 0.2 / 2.57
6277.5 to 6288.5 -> 0.3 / 2.51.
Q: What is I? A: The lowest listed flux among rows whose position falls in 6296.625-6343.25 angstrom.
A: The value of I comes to 2.278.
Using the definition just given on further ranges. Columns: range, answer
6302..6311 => 2.471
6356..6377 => 2.605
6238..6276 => 2.226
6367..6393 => 2.546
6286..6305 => 2.573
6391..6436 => 2.221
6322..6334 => 2.369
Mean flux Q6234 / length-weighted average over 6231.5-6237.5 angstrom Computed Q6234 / 2.47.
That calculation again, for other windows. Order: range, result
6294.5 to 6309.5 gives 2.68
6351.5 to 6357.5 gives 2.63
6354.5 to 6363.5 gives 2.7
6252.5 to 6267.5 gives 2.52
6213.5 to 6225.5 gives 2.53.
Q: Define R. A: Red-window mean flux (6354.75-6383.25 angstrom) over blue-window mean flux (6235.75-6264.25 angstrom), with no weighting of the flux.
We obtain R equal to 1.09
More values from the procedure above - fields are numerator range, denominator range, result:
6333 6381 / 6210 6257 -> 1.03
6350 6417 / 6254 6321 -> 1.04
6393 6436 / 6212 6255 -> 1.02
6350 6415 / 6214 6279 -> 1.06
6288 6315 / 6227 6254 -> 1.06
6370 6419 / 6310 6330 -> 1.07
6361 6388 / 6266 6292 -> 1.06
